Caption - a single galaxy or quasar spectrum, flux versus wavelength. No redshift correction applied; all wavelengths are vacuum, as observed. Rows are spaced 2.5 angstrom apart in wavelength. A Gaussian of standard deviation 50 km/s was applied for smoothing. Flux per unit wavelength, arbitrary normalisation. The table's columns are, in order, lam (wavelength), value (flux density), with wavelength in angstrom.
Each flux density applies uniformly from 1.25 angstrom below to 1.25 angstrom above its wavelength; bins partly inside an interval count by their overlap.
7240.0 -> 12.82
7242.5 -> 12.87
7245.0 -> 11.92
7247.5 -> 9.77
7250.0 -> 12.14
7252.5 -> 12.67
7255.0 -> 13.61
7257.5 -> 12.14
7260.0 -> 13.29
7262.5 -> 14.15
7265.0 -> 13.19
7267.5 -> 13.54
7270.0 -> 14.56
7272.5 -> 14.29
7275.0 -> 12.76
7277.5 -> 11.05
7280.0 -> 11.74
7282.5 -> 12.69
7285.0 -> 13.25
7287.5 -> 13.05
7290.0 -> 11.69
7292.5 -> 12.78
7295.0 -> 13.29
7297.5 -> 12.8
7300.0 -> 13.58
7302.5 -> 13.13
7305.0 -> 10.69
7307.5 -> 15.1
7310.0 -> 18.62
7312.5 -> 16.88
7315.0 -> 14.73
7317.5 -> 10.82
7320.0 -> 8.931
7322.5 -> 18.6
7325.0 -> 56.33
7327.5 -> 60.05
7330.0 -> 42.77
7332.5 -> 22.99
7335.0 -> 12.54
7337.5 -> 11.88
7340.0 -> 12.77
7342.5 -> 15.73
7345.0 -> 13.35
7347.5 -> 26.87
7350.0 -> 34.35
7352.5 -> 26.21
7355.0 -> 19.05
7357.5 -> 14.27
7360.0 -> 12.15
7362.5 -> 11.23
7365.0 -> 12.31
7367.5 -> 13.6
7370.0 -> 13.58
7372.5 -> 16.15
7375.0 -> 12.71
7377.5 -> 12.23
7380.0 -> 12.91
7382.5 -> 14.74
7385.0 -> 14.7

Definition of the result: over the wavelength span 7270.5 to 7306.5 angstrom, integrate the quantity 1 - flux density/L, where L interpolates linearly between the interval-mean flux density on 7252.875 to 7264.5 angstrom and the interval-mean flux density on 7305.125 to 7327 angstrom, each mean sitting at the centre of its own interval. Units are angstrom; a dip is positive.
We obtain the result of 9.28 angstrom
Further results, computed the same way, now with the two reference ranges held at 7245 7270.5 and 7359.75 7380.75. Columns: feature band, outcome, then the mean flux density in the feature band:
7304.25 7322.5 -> -1.67 angstrom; 14.1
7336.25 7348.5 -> -2.76 angstrom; 15.9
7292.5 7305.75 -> 0.11 angstrom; 12.8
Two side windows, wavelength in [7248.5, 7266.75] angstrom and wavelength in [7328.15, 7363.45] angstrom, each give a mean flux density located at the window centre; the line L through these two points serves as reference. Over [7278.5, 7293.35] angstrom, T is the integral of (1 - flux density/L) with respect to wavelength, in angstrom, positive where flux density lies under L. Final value 2.8 angstrom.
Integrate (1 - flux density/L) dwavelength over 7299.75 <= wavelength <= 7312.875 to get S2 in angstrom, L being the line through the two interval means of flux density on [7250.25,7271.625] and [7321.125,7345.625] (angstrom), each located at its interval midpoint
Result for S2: 4.39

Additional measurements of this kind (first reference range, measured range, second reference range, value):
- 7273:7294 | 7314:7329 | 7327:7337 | -0.4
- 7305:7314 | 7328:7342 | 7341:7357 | -2.1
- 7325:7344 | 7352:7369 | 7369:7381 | 3.3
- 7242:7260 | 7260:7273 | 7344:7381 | -1.0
